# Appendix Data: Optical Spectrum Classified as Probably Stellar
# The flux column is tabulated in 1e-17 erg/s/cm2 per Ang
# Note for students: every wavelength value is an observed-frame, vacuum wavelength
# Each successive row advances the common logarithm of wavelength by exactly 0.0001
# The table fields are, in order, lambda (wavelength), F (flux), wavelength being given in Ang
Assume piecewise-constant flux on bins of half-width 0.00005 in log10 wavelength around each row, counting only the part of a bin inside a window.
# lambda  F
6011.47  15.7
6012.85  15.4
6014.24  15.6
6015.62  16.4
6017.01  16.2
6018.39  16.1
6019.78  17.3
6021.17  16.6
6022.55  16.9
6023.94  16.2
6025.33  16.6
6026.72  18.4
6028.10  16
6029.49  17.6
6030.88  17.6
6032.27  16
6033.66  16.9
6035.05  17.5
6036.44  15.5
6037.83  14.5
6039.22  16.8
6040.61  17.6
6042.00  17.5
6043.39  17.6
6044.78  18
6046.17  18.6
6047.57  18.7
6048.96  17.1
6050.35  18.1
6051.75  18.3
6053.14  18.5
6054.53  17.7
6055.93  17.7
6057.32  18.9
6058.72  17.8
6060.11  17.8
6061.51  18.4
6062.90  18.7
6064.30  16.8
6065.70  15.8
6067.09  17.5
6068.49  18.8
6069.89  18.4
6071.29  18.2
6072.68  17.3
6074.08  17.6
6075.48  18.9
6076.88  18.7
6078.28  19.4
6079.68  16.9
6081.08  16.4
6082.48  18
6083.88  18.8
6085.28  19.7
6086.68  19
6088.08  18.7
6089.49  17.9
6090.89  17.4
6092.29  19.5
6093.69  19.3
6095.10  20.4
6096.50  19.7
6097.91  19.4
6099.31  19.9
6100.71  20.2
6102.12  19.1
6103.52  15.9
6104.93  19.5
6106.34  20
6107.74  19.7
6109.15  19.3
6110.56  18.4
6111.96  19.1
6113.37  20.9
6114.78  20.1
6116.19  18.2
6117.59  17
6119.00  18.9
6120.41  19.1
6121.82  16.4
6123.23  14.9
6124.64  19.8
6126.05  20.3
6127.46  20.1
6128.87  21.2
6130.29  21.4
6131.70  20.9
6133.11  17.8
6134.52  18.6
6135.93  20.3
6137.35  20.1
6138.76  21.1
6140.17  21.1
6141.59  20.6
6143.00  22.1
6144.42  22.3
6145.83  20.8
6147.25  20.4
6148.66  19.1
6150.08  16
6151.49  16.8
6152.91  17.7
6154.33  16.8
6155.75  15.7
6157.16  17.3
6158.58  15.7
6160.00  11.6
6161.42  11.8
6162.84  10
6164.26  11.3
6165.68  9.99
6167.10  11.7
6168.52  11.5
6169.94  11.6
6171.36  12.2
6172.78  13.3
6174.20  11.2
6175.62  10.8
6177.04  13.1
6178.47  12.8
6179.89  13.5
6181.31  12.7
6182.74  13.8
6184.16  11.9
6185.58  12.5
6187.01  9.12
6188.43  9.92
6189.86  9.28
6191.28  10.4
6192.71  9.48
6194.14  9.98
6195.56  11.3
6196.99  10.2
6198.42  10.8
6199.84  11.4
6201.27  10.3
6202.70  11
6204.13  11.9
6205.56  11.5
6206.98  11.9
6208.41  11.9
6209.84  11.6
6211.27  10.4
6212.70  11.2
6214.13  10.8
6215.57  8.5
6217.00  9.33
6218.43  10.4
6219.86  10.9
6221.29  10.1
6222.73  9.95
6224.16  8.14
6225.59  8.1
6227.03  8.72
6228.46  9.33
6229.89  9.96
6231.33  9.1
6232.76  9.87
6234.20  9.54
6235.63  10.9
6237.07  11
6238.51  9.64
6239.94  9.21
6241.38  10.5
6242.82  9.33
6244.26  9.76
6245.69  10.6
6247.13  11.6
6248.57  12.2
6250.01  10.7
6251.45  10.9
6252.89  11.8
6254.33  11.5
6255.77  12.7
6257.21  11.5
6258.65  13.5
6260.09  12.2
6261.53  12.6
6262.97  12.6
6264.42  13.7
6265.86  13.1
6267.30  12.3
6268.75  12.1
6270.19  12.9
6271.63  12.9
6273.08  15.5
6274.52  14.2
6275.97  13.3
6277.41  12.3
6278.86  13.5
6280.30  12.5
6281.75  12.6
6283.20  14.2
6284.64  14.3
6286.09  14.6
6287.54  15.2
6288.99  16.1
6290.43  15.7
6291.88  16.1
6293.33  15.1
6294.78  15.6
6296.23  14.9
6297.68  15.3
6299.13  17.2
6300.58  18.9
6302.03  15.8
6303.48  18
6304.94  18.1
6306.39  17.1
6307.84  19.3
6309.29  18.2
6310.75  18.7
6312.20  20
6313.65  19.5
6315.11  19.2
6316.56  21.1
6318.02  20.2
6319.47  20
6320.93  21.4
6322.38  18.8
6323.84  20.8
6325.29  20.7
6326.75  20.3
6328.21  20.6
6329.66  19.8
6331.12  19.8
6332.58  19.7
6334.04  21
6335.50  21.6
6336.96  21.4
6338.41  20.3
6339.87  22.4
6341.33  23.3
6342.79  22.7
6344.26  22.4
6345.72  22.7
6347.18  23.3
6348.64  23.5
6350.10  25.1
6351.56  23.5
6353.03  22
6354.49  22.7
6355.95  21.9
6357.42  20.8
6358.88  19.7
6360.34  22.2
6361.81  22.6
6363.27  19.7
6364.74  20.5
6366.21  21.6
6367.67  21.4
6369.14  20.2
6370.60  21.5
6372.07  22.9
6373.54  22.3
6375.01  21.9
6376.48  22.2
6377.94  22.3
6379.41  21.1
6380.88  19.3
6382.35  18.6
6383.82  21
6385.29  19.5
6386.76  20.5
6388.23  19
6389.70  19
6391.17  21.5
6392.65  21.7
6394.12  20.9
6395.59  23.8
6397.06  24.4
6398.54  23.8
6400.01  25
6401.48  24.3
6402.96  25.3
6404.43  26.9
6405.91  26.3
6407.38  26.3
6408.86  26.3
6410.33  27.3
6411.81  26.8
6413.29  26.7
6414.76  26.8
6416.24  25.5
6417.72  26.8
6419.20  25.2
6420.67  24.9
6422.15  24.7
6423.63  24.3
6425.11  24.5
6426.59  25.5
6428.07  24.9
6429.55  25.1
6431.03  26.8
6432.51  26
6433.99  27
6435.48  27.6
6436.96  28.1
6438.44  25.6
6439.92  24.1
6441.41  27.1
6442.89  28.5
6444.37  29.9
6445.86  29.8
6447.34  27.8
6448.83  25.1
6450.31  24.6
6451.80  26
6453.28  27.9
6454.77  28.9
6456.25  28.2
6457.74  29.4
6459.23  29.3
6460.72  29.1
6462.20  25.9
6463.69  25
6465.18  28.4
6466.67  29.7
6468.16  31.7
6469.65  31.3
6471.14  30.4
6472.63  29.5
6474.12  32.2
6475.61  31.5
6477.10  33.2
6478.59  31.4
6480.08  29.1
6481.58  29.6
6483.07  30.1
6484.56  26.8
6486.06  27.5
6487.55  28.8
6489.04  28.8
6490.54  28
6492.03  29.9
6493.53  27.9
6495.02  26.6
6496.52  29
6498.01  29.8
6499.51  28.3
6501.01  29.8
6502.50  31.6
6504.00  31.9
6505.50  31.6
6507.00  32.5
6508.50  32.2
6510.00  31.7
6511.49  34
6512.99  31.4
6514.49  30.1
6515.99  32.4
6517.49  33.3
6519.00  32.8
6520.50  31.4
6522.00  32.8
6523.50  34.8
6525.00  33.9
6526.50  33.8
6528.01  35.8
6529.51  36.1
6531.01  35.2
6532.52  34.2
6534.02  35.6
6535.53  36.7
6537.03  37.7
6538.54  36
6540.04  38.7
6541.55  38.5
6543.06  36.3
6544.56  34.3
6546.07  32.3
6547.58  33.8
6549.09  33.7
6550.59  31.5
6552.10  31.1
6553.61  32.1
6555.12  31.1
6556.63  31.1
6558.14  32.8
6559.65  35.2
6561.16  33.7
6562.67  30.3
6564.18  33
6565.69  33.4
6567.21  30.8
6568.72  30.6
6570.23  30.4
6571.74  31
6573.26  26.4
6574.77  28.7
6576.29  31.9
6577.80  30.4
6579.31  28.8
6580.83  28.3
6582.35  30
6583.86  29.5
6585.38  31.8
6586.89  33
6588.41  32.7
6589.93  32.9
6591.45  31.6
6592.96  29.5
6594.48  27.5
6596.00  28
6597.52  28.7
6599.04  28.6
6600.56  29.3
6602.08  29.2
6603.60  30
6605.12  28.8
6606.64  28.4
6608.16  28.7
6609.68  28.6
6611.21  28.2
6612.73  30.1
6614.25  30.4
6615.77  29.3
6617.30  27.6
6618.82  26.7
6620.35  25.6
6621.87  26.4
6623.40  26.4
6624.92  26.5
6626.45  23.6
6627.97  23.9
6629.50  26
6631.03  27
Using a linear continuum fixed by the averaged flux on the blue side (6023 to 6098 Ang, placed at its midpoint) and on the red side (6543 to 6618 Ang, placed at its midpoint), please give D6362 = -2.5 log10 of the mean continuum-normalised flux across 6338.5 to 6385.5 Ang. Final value 0.161 mag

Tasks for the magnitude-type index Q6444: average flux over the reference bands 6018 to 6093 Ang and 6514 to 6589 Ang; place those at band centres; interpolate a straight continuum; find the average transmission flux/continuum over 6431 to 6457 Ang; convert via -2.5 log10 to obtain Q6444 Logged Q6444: 0.09 mag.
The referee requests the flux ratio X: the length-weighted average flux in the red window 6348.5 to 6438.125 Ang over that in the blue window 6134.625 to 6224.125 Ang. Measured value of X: 1.8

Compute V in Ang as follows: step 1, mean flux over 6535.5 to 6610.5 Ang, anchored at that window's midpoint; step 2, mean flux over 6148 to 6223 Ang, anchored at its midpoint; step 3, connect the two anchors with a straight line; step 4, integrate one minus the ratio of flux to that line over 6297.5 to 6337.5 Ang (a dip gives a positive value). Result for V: -1.6 Ang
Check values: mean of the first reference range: 12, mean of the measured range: 19.4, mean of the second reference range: 31.5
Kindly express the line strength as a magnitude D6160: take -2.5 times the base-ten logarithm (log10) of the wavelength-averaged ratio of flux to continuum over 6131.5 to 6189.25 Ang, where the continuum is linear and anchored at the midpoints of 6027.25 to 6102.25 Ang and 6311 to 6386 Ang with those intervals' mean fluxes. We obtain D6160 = 0.24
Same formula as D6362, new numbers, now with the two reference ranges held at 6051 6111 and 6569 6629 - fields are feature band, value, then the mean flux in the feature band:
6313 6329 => 0.15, 20.2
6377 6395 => 0.20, 20.4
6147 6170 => 0.36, 14.4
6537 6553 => -0.24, 34.7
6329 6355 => 0.08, 22.1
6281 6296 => 0.45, 14.9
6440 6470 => -0.08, 28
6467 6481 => -0.18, 31.1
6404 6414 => -0.07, 26.6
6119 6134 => 0.01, 19.2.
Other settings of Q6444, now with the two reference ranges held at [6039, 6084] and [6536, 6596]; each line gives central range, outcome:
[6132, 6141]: 0.01 mag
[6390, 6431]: 0.11 mag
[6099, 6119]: 0.01 mag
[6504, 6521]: -0.05 mag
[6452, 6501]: 0.02 mag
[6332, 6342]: 0.20 mag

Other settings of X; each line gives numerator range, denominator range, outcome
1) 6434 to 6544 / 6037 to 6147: 1.64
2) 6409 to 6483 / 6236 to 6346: 1.74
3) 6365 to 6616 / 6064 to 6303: 1.96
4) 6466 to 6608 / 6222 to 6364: 1.96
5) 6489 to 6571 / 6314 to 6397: 1.53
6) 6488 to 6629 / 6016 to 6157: 1.69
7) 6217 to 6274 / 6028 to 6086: 0.62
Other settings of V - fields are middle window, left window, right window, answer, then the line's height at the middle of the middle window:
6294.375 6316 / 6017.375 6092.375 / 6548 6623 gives 5.3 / 23.5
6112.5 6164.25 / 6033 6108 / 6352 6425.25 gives 2.3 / 19.2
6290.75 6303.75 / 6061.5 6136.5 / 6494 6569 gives 4.6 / 25.3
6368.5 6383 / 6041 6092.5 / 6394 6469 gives 2.3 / 25.2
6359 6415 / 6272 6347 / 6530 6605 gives -0.9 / 22.3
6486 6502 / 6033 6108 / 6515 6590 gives 1.2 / 31.1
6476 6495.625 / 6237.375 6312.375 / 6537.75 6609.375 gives -2.2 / 26.2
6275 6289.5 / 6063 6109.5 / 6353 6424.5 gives 5.1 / 21.4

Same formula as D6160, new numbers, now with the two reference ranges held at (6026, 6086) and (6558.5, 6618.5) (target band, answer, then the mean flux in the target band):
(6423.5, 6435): 0.03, 25.6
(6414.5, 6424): 0.03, 25.4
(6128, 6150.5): -0.04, 20.3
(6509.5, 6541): -0.19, 34.3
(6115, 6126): 0.07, 18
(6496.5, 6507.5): -0.09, 30.6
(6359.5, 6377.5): 0.16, 21.6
